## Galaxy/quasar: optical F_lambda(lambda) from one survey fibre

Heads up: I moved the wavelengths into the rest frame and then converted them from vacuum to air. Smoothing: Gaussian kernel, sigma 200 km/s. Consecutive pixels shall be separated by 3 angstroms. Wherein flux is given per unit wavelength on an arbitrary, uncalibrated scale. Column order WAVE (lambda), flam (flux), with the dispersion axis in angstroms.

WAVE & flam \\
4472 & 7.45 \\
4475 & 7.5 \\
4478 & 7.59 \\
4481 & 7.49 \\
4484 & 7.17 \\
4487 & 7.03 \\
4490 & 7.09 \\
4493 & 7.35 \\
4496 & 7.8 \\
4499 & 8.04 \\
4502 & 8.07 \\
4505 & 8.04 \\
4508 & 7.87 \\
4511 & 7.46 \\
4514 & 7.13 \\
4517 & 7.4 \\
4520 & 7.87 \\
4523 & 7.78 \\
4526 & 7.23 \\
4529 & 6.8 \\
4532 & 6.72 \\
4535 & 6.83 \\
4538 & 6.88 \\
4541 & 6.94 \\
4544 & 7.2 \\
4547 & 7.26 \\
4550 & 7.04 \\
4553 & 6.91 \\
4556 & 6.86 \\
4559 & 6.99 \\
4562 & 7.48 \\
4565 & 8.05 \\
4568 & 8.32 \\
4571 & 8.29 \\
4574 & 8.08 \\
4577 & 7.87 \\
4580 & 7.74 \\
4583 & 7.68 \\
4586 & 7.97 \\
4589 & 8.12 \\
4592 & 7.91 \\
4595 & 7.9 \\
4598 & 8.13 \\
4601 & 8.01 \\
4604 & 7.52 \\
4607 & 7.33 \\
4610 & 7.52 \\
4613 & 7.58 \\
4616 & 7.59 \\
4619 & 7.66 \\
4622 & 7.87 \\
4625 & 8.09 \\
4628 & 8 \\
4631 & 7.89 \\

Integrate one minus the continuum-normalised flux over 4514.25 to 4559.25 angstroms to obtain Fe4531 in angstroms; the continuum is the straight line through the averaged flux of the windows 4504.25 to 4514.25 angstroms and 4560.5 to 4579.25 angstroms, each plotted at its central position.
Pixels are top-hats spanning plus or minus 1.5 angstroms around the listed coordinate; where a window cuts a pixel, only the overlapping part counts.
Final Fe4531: 4.0 angstroms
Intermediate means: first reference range 7.66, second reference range 8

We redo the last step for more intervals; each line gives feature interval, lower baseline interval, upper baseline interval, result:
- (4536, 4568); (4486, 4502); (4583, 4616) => 1.9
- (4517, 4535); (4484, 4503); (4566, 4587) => 1.1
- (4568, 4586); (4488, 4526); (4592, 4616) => -0.6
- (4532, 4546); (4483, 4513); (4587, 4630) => 1.3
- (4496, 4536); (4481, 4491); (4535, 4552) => -2.3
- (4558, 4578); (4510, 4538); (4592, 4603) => -0.6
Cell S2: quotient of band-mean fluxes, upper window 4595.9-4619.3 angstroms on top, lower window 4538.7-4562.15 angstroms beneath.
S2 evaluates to 1.09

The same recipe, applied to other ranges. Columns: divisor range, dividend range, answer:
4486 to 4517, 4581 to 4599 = 1.05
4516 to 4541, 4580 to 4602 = 1.11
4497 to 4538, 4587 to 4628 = 1.04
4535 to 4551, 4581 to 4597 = 1.12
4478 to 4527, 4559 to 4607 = 1.04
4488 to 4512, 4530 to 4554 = 0.90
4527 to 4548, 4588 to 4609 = 1.13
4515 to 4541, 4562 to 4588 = 1.11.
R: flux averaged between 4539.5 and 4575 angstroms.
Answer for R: 7.44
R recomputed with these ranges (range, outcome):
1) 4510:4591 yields 7.44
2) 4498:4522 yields 7.73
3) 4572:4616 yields 7.81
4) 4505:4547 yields 7.27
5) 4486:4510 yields 7.67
